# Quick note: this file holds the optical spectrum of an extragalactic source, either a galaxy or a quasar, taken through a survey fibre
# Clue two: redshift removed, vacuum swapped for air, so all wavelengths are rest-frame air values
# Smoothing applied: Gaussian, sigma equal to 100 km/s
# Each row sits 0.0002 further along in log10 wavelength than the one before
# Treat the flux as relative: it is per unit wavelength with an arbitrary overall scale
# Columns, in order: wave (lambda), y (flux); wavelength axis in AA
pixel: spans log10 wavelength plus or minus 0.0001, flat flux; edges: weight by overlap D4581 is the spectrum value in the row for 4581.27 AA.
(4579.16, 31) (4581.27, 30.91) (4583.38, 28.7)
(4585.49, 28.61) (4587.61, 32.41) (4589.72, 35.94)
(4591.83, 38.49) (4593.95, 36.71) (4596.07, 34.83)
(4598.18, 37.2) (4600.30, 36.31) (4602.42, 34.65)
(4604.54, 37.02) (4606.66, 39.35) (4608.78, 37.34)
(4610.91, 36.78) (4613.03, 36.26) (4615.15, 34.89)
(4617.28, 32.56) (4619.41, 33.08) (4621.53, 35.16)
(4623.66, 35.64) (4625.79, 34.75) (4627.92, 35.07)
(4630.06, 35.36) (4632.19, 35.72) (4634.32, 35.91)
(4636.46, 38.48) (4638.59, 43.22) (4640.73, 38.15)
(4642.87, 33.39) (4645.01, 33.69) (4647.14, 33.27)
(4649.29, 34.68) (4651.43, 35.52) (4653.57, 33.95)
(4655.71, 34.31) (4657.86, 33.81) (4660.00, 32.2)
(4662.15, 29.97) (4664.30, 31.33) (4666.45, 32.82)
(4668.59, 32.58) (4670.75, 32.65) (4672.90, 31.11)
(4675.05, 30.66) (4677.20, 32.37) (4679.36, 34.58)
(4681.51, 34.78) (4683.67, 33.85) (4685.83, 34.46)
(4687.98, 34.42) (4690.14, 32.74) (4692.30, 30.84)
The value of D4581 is 30.91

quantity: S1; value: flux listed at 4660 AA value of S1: 32.2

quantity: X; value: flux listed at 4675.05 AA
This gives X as 30.66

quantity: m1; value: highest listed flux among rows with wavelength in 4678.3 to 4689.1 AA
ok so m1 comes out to 34.78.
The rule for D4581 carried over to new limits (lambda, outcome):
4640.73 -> 38.15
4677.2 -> 32.37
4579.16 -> 31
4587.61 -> 32.41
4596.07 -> 34.83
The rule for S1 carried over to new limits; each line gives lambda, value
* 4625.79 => 34.75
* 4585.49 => 28.61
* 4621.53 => 35.16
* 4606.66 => 39.35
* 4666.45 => 32.82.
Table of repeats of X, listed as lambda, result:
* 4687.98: 34.42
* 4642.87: 33.39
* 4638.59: 43.22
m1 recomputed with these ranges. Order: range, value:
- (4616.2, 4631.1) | 35.64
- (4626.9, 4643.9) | 43.22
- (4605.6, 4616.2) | 39.35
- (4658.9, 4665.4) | 32.2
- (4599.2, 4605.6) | 37.02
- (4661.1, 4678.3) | 32.82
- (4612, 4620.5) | 36.26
